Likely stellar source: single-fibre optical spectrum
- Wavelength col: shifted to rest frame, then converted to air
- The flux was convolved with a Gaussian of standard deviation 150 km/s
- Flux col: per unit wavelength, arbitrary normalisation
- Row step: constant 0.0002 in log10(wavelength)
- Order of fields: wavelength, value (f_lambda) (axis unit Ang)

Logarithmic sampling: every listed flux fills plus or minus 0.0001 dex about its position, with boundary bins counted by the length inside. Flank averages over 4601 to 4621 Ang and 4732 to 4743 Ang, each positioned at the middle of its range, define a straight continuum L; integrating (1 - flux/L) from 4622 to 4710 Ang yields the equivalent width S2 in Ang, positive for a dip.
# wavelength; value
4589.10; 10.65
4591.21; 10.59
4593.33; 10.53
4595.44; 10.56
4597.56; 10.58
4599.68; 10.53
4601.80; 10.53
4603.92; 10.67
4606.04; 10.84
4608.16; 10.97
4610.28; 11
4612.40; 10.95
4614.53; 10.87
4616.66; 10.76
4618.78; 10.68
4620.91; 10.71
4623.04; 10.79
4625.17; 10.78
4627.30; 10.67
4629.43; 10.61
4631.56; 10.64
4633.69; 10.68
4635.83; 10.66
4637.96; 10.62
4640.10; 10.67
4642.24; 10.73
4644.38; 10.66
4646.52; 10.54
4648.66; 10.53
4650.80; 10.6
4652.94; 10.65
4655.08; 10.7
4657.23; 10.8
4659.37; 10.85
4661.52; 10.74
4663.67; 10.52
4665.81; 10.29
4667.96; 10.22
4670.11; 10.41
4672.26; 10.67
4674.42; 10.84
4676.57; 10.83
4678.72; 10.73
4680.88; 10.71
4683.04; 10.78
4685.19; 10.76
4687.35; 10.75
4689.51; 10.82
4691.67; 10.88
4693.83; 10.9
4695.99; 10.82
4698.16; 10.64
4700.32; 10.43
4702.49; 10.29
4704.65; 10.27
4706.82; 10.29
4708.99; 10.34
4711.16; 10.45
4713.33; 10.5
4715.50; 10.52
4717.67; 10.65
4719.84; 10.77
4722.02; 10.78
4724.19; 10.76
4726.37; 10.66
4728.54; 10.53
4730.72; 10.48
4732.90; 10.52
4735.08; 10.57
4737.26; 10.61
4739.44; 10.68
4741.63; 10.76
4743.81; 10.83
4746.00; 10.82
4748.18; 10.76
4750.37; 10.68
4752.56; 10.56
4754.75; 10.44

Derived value 0.8 Ang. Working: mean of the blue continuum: 10.8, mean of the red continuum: 10.6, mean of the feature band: 10.6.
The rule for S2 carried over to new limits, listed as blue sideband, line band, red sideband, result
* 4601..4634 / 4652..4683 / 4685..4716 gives 0.01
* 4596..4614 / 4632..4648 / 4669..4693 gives 0.15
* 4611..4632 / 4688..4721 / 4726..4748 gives 0.33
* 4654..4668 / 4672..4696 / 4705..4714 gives -0.67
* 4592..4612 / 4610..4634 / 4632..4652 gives -0.21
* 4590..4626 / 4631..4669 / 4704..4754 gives 0.23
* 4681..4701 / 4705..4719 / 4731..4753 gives 0.35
